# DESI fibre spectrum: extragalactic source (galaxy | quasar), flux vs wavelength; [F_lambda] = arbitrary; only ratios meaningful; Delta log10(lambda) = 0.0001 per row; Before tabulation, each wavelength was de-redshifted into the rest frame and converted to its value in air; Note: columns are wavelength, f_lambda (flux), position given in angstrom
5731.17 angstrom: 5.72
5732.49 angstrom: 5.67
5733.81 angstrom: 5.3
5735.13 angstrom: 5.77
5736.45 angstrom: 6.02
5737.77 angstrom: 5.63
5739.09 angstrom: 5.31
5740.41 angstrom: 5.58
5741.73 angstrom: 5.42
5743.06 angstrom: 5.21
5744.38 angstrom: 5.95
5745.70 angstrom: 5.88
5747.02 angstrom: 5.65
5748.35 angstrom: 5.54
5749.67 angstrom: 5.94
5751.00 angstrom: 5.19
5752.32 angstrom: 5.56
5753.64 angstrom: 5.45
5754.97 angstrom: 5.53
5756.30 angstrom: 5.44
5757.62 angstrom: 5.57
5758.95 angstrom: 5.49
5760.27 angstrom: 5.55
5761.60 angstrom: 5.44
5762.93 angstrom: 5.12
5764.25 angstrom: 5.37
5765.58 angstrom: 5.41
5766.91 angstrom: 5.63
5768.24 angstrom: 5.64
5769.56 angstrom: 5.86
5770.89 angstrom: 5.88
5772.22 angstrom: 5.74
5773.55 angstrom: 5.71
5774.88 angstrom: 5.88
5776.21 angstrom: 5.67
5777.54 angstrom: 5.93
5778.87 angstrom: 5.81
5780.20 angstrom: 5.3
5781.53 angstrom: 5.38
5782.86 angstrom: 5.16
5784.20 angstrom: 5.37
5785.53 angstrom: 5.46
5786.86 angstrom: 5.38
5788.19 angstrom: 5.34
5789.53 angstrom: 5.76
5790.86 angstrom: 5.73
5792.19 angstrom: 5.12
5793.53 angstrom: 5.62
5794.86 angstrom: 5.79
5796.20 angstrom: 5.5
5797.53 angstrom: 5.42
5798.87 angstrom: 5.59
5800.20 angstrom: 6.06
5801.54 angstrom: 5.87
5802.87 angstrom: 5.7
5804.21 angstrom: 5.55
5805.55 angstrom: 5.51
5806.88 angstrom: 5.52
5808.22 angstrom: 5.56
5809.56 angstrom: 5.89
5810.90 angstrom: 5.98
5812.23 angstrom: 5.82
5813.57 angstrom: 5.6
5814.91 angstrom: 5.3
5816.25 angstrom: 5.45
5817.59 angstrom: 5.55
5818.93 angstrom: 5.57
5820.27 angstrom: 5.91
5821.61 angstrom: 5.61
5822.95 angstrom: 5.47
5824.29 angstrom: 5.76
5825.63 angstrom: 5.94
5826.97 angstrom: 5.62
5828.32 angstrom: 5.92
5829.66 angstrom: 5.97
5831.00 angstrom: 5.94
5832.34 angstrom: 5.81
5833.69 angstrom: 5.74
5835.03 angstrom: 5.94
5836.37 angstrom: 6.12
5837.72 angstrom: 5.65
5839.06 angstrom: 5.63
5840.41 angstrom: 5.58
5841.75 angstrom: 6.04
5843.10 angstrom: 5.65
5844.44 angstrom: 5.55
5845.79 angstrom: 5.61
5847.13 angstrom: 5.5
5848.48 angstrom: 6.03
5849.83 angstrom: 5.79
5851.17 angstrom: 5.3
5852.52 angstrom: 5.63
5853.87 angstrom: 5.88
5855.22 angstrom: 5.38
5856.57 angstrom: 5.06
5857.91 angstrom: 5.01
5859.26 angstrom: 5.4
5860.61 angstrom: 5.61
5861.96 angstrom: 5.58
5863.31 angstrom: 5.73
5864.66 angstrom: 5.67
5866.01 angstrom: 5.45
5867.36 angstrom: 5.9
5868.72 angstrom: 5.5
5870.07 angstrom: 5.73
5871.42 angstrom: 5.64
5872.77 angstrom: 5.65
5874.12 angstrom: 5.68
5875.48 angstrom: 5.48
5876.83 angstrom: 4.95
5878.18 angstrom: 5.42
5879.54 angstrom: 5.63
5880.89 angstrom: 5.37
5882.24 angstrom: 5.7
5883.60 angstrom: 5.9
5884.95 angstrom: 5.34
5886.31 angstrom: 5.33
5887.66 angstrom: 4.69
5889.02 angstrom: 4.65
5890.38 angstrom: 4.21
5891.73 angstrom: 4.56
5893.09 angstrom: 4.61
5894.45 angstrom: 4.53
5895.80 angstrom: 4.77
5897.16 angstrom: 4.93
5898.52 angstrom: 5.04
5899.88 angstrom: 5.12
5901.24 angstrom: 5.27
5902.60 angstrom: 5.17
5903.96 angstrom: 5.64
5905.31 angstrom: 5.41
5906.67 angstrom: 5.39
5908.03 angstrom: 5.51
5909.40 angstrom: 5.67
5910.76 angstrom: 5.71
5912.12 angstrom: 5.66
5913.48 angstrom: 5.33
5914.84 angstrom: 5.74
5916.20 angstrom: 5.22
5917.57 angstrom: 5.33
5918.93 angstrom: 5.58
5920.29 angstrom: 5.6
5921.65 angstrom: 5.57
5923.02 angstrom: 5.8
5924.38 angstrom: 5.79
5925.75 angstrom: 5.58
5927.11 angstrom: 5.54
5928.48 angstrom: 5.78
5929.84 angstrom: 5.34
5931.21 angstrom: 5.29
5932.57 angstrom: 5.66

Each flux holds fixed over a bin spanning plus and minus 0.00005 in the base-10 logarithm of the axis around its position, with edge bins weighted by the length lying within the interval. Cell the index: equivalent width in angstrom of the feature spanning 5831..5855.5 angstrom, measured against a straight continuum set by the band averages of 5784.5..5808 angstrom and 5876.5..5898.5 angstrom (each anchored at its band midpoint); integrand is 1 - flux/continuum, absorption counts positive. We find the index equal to -1.95 angstrom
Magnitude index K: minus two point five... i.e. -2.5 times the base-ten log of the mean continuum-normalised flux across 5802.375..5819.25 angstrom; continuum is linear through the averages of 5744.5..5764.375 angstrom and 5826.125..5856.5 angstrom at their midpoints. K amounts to 0.01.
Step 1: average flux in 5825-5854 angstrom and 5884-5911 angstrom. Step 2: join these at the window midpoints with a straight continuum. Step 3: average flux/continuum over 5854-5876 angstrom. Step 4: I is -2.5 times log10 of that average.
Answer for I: -0.02 mag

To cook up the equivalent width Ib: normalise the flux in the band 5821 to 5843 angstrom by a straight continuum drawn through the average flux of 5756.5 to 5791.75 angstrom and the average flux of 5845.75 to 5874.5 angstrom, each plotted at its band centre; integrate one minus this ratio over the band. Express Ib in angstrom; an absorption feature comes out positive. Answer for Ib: -0.9 angstrom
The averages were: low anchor 5.56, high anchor 5.58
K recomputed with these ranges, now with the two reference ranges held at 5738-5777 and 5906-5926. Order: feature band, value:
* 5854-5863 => 0.035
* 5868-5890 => 0.033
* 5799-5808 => -0.023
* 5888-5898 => 0.203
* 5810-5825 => -0.014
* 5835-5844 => -0.042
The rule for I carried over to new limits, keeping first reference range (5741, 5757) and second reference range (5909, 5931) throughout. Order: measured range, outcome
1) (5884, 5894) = 0.16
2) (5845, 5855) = -0.02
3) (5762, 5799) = 0.00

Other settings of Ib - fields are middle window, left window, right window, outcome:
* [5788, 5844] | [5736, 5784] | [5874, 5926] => -2.4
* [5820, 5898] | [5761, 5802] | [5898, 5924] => 0.3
